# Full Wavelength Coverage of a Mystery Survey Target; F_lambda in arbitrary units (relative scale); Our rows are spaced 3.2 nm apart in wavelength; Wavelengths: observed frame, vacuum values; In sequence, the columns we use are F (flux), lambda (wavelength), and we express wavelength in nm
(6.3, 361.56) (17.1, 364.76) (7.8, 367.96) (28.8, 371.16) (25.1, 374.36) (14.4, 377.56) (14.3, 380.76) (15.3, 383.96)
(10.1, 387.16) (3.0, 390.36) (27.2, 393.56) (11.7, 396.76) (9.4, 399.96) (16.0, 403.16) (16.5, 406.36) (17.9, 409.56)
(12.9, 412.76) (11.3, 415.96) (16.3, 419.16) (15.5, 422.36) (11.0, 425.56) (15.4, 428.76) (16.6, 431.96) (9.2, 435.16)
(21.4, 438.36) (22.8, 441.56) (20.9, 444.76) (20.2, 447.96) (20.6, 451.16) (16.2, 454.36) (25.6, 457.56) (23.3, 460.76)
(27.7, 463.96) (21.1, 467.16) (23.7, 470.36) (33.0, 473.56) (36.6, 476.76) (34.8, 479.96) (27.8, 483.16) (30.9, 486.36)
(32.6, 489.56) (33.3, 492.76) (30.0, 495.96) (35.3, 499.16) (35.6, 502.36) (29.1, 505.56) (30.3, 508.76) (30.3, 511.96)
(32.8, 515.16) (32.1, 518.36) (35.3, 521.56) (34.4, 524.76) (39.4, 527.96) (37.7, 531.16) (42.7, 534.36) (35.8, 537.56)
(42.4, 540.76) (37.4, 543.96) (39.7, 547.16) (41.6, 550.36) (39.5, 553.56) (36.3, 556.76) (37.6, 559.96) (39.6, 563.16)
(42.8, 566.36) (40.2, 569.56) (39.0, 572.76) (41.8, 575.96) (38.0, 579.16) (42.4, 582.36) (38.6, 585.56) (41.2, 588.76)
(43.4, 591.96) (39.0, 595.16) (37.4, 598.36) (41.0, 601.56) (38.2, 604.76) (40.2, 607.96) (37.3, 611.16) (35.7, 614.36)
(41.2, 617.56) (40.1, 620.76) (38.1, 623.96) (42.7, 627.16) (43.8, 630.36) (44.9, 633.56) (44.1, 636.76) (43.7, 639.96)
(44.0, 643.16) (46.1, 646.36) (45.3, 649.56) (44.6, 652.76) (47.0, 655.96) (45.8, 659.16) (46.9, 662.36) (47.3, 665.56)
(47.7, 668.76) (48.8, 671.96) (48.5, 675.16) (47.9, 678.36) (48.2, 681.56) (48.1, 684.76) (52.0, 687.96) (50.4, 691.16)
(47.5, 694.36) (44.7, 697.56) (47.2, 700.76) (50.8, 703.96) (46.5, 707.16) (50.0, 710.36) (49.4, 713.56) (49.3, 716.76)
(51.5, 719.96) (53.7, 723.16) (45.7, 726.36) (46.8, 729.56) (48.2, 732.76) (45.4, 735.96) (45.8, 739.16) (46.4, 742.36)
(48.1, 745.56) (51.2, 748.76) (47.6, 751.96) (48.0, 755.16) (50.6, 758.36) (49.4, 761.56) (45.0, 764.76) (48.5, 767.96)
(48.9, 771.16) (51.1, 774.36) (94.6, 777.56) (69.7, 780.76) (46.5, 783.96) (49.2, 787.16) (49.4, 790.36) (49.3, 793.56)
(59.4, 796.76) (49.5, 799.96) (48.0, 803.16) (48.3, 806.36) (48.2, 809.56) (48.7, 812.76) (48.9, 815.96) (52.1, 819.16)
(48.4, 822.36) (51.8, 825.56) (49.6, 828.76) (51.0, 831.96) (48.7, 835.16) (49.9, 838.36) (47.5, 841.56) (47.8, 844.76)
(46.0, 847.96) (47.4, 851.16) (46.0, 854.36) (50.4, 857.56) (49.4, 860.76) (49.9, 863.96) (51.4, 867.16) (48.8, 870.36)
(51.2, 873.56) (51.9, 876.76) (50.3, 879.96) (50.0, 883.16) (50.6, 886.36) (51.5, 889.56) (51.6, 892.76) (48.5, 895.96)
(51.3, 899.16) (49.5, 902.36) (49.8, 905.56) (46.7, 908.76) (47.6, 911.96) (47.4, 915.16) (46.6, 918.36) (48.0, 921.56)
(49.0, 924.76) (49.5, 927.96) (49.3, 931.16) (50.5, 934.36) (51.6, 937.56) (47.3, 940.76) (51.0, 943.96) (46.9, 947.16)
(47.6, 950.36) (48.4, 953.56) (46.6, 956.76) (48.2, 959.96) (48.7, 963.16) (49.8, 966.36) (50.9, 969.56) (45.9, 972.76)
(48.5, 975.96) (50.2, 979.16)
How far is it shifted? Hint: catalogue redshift 0.19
